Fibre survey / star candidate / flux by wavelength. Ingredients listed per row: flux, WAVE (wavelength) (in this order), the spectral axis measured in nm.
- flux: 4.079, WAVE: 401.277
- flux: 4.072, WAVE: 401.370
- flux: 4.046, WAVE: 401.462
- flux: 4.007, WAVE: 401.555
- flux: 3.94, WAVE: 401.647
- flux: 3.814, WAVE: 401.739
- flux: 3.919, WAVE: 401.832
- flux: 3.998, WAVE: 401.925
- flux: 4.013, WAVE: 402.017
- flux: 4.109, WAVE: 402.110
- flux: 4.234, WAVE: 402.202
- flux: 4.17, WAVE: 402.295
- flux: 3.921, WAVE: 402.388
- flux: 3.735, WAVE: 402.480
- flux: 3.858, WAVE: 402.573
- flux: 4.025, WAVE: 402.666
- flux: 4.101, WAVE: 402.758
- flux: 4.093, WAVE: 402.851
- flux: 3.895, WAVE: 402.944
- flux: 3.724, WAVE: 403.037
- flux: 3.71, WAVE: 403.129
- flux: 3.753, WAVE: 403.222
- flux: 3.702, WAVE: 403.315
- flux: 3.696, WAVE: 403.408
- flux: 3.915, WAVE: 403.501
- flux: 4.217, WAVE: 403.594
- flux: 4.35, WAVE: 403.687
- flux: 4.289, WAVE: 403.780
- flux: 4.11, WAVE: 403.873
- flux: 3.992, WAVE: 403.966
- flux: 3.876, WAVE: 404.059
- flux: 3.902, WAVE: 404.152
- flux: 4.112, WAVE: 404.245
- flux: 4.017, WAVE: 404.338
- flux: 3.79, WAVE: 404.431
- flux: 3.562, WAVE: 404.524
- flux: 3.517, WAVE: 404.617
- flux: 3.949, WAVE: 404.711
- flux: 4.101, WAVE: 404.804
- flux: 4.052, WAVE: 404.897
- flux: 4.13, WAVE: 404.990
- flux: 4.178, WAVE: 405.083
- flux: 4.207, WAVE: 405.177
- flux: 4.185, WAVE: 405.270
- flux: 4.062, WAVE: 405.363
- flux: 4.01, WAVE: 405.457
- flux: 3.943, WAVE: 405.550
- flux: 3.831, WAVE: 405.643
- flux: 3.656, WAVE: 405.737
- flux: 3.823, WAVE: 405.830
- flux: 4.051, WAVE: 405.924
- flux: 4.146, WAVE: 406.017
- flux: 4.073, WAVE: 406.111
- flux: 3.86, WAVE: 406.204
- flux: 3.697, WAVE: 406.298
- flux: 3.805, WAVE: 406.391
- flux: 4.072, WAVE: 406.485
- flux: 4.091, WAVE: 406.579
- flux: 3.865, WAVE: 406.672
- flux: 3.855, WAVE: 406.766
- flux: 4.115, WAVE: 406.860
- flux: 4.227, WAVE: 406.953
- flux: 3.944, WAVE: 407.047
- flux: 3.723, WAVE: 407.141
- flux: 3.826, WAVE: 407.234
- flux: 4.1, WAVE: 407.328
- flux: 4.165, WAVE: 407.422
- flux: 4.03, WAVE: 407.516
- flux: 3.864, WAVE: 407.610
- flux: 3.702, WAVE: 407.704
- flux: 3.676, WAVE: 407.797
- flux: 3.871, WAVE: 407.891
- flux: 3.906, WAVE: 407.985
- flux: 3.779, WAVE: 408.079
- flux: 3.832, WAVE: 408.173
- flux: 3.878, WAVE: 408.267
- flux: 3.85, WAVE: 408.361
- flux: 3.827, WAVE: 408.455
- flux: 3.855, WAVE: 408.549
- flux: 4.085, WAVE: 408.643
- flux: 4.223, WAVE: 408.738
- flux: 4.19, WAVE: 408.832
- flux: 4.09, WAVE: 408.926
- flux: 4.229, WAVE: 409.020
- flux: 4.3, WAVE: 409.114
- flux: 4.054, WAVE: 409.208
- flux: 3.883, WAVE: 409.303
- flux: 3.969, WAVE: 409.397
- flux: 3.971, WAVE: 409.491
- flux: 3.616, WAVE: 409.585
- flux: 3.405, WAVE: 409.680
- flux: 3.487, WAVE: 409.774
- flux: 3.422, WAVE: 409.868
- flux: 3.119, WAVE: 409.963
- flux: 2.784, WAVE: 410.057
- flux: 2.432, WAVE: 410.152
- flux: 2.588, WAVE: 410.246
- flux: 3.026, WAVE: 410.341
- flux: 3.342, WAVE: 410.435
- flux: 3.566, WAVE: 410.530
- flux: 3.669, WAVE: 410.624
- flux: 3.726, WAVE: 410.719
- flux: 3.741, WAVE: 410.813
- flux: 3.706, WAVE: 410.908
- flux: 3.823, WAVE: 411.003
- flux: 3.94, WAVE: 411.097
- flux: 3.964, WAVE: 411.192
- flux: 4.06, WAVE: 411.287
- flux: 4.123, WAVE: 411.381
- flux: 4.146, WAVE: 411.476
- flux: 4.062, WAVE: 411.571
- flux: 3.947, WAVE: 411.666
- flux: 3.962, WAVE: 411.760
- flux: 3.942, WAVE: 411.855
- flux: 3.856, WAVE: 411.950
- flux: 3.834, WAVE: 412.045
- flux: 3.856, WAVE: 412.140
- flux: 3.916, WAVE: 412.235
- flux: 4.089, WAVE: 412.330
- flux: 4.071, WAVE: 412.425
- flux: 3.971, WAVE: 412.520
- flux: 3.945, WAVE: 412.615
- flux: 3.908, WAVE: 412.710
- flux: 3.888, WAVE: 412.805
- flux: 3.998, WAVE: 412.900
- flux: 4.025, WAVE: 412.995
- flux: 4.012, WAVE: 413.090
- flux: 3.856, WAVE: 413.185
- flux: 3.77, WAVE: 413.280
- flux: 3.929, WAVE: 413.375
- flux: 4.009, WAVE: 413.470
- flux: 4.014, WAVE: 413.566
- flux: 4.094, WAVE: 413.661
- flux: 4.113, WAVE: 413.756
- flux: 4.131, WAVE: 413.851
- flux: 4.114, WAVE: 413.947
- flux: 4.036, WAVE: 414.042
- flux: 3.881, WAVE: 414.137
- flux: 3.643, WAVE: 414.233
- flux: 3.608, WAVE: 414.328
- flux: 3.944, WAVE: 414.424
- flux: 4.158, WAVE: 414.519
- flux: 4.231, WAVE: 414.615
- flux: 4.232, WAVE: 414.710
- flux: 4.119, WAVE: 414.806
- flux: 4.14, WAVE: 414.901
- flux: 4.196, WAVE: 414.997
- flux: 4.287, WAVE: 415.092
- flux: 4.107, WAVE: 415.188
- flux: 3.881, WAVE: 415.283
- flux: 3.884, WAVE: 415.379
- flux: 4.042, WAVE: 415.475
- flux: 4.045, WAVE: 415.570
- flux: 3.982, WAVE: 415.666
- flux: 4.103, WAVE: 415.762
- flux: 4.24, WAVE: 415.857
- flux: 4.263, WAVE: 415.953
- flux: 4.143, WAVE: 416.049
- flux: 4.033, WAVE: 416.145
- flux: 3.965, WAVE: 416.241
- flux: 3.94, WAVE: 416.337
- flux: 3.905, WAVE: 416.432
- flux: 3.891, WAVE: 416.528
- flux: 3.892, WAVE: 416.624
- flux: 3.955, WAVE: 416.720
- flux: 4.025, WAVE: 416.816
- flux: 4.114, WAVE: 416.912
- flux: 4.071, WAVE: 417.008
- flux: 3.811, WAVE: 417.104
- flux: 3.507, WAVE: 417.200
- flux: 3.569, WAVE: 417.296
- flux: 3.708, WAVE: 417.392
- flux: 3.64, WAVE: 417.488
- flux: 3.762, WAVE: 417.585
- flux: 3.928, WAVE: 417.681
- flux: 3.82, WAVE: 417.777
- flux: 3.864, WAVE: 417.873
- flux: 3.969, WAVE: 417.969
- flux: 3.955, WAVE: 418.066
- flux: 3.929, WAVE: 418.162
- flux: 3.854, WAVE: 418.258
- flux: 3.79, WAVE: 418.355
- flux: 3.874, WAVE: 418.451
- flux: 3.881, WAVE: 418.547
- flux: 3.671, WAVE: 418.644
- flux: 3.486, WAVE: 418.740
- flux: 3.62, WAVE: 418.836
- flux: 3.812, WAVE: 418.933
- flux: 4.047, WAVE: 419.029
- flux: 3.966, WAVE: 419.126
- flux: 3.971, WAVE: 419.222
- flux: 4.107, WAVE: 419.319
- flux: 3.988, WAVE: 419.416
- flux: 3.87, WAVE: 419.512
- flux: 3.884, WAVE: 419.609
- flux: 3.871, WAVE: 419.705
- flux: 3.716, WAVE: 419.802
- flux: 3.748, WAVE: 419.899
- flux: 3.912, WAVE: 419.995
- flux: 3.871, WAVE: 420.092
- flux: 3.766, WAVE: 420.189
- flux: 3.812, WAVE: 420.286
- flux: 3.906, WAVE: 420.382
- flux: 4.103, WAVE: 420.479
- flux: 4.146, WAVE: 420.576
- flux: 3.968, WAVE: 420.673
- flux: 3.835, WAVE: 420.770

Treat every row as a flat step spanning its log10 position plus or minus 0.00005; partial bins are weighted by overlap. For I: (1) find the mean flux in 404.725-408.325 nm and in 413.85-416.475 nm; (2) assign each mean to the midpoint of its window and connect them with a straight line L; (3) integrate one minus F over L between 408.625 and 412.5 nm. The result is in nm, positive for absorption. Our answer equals 0.229 nm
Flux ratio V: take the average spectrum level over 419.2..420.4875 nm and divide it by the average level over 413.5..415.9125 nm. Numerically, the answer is 0.96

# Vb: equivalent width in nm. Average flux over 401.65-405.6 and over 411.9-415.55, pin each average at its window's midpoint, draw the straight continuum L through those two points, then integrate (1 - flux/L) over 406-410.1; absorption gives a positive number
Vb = 0.11 nm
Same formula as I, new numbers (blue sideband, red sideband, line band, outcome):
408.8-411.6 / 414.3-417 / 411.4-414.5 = -0.08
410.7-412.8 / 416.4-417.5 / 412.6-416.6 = -0.13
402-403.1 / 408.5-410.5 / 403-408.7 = -0.19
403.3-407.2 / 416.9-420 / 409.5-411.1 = 0.22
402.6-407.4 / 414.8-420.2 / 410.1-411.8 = 0.12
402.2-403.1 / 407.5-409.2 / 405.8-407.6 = -0.01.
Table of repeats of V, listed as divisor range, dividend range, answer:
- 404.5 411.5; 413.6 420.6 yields 1.03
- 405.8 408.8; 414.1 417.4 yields 1.01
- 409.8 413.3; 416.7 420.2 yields 1.03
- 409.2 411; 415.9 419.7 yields 1.13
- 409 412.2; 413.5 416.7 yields 1.09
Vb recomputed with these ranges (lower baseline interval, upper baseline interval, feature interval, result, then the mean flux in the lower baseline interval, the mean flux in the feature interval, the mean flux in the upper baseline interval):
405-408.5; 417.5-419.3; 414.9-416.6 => -0.08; 3.94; 4.05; 3.84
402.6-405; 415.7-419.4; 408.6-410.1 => 0.05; 3.94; 3.8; 3.9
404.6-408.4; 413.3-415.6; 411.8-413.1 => 0.02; 3.95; 3.95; 4.03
